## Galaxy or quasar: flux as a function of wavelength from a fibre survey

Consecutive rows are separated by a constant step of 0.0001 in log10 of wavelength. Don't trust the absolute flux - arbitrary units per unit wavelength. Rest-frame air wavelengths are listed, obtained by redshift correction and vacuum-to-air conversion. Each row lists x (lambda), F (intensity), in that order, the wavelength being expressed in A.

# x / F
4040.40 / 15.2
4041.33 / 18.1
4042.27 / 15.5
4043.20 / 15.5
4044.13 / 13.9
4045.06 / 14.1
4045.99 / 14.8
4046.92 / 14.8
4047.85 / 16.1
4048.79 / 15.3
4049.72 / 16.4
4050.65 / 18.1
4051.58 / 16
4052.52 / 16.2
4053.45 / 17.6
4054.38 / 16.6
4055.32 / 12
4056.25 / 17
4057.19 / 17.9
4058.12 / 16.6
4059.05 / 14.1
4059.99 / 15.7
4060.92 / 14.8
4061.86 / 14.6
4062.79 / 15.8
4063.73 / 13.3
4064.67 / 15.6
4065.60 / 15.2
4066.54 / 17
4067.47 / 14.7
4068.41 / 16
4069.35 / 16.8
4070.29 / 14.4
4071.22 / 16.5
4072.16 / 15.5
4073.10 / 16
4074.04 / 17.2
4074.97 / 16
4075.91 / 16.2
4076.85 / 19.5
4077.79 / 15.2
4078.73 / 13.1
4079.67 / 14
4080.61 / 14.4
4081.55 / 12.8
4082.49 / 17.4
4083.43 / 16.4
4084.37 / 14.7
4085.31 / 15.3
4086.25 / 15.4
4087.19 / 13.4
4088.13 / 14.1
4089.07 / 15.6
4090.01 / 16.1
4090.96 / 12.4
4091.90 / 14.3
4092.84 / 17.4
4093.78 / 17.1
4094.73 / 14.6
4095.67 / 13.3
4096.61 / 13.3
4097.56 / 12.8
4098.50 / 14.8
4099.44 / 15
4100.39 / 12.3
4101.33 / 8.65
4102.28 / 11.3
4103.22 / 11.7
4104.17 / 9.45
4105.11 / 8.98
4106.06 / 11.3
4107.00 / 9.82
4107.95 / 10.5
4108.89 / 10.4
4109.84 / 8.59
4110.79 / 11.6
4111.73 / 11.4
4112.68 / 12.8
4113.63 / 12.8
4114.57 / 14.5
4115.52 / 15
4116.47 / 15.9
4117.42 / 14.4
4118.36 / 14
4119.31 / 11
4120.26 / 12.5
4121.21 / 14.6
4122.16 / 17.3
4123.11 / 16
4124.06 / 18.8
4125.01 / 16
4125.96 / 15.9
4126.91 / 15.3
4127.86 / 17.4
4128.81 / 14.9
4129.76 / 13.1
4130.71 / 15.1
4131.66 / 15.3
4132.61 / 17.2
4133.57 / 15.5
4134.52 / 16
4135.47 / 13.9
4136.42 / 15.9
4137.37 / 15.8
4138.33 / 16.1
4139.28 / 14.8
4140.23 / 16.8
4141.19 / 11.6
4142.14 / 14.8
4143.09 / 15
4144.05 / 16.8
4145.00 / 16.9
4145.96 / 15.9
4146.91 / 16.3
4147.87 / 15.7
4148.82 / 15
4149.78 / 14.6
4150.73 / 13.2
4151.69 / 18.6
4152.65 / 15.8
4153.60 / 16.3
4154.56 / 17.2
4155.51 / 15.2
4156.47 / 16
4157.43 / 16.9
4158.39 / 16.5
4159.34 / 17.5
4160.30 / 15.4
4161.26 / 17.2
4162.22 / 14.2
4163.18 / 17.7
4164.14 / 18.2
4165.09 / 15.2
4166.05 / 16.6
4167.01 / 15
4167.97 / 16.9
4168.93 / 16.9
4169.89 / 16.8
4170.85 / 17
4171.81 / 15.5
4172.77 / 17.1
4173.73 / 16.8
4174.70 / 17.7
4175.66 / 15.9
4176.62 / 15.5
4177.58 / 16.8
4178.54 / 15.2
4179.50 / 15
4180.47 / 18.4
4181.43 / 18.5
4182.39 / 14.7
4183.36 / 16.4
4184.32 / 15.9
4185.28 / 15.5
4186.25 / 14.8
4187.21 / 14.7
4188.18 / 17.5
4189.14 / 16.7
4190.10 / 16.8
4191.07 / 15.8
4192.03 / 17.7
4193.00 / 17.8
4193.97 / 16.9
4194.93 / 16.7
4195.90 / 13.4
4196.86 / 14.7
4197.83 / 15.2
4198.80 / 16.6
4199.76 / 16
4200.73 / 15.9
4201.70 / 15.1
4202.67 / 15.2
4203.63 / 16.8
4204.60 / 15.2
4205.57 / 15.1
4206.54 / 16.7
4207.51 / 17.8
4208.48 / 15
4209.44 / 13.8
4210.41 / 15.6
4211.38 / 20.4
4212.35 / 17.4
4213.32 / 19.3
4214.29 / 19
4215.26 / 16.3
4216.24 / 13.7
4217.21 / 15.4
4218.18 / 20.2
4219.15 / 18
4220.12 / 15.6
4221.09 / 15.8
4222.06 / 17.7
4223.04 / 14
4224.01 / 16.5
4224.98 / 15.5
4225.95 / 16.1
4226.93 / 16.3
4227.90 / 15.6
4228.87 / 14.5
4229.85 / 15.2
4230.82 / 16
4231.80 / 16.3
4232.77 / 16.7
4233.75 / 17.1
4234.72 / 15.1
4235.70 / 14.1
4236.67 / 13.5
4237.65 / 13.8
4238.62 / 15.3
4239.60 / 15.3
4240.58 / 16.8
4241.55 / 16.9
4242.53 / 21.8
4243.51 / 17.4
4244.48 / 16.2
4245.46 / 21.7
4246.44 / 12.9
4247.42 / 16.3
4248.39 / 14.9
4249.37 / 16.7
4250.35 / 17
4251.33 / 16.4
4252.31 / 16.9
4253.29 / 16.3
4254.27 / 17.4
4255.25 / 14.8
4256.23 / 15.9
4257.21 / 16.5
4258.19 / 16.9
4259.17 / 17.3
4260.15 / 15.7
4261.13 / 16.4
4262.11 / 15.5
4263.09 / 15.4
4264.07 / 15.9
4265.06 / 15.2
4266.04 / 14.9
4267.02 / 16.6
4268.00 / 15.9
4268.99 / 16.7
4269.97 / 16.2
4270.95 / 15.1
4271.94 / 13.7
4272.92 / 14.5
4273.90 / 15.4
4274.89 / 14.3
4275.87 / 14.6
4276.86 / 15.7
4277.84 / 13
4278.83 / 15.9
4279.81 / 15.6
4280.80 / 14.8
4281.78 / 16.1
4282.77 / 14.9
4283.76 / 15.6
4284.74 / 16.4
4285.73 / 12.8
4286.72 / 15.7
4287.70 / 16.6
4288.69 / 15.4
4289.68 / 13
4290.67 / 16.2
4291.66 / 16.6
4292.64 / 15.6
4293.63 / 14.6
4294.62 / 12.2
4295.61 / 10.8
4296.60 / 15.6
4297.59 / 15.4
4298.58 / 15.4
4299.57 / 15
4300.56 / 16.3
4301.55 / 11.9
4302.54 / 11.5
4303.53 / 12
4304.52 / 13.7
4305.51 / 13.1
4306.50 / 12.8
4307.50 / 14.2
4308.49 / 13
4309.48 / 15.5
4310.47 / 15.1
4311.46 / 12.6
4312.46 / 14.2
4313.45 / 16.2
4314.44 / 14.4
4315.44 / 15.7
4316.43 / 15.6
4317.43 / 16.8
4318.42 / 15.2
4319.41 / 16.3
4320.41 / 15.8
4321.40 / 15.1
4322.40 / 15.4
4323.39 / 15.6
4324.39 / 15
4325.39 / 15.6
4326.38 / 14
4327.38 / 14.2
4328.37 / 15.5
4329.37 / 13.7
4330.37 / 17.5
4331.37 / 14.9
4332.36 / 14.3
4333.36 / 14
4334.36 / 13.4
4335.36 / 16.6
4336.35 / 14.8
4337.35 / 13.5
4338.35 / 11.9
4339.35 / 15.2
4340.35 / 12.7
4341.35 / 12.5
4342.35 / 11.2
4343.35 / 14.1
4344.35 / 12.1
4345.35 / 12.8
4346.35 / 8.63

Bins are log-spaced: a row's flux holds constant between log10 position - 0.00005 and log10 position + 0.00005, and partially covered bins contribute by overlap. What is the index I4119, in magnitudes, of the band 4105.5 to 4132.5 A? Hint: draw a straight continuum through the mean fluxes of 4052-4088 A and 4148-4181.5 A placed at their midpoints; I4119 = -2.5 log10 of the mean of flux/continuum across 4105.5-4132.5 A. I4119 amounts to 0.15 mag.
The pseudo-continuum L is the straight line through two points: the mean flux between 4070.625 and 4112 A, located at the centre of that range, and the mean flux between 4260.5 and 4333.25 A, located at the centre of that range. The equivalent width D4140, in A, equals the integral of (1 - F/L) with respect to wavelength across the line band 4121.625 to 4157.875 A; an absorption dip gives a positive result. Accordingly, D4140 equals -4.4 A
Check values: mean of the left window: 13.8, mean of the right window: 14.9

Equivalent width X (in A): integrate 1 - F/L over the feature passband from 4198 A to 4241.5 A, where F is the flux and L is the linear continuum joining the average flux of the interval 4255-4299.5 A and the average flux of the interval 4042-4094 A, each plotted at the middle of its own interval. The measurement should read -2.10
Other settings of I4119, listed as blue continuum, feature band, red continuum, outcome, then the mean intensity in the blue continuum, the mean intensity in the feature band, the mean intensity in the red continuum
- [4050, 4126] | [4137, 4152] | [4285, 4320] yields -0.07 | 14.5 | 15.5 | 14.5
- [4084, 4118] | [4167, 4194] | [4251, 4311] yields -0.18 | 13.1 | 16.4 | 15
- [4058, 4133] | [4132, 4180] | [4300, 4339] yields -0.11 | 14.4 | 16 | 14.5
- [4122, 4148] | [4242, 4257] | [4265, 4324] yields -0.12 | 15.7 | 16.8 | 14.8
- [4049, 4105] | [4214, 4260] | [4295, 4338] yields -0.11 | 15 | 16.3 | 14.6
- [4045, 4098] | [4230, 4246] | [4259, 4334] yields -0.10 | 15.4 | 16.5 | 14.9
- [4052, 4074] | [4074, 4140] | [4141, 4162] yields 0.11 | 15.7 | 14.2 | 15.9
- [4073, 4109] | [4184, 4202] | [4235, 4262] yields -0.04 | 13.9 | 16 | 16.3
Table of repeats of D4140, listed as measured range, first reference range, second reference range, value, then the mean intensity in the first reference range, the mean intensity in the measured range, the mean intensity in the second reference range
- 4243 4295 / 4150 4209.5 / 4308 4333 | -0.6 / 16.2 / 15.7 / 15.1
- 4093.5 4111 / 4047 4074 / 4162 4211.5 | 4.5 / 15.8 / 11.8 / 16.2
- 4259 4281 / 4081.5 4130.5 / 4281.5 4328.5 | -1.3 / 13.8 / 15.4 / 14.7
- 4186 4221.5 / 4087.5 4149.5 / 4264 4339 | -4.7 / 14.1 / 16.4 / 14.8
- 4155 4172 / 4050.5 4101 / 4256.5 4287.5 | -1.1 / 15.3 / 16.4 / 15.5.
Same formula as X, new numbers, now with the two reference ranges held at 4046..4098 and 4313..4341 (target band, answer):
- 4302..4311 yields 0.9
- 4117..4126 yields 0.2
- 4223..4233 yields -0.4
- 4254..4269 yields -1.0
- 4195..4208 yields -0.4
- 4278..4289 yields -0.2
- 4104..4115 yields 3.1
